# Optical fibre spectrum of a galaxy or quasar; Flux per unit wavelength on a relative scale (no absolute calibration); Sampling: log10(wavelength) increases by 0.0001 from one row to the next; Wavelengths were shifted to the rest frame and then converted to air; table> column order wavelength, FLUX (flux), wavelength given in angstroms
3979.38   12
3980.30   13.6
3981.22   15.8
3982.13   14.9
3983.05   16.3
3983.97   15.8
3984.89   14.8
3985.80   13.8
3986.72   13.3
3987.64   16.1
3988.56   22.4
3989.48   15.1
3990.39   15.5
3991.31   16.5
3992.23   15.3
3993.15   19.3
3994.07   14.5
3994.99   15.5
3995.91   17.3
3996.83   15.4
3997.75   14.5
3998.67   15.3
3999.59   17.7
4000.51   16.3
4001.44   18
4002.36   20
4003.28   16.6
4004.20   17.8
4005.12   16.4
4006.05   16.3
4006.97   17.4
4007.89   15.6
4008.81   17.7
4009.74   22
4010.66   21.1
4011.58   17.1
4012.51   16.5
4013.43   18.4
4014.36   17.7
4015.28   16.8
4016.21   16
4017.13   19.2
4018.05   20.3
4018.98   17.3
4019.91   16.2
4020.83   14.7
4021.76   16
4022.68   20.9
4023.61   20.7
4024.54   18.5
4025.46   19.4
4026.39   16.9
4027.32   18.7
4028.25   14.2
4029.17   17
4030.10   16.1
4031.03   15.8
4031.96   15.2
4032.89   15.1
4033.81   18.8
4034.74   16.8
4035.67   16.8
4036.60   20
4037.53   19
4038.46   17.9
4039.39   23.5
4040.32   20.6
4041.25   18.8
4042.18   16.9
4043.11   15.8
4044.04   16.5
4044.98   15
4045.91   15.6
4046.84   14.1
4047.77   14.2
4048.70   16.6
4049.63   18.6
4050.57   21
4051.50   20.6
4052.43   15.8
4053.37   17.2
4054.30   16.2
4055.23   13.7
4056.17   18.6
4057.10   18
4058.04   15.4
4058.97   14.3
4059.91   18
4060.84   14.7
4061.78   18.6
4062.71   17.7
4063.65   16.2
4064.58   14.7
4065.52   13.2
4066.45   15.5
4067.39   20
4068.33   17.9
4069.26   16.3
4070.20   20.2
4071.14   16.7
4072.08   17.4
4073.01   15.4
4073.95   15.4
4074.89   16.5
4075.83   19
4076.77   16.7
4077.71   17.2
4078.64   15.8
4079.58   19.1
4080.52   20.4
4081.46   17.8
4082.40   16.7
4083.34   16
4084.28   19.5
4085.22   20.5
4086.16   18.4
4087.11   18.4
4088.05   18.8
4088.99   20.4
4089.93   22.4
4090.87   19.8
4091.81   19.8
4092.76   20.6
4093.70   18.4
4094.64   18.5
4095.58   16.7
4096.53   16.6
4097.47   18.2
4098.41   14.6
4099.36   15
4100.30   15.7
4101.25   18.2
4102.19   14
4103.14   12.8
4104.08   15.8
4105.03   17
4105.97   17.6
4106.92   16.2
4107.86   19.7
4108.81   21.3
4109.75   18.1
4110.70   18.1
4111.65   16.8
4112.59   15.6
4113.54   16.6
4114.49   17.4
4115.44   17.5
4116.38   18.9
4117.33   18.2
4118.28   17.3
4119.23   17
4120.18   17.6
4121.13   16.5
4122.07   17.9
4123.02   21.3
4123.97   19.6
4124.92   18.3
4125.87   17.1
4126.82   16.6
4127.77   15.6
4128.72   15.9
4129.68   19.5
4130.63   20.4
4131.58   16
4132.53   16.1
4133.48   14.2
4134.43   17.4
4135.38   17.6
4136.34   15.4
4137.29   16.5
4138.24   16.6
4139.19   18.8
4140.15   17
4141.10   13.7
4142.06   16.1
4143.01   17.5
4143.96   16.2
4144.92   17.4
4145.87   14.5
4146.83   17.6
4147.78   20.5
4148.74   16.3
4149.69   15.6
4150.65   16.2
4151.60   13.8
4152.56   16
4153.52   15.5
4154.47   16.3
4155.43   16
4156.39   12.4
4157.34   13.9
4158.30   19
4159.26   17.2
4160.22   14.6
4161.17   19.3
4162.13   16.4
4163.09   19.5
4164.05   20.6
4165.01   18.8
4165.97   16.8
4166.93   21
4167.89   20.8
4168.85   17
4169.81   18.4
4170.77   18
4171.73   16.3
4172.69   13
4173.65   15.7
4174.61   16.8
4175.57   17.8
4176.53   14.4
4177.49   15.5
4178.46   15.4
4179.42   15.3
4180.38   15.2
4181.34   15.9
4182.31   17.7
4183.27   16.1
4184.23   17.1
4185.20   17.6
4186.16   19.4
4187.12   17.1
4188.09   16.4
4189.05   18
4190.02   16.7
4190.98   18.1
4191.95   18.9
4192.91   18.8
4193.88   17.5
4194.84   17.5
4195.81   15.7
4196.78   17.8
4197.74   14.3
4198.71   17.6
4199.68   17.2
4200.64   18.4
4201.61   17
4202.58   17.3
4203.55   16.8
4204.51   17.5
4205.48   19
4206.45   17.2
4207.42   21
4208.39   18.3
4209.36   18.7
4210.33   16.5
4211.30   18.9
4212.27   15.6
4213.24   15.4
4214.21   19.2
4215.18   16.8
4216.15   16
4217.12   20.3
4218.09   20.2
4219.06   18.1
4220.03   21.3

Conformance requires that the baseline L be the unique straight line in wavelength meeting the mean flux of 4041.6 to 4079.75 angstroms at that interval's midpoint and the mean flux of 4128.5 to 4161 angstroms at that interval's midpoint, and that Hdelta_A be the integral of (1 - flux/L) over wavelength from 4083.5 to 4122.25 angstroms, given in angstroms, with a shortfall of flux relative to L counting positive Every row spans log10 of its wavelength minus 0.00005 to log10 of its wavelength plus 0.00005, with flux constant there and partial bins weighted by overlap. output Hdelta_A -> -2.73 angstroms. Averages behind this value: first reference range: 16.7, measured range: 17.7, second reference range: 16.4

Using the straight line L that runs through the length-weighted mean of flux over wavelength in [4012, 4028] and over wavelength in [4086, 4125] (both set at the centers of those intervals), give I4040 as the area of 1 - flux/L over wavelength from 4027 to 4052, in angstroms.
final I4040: 0.6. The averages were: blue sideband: 17.8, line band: 17.4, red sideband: 17.8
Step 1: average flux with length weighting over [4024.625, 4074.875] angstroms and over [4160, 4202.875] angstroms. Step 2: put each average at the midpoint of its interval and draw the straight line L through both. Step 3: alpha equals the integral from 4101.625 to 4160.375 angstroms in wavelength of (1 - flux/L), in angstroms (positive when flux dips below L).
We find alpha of 1.0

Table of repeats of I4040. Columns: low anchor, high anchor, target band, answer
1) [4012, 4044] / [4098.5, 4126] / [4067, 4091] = -0.94 angstroms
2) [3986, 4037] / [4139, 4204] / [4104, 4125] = -1.08 angstroms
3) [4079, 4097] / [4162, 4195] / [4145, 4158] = 1.42 angstroms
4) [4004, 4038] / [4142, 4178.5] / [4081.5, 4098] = -1.51 angstroms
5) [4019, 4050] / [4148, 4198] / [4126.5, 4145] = 0.30 angstroms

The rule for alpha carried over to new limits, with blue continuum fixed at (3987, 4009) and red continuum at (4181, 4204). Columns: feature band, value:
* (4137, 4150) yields 0.3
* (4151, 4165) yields 0.5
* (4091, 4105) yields 0.1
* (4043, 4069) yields 0.5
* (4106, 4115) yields -0.4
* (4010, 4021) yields -0.6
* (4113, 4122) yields -0.2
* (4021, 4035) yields -0.4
